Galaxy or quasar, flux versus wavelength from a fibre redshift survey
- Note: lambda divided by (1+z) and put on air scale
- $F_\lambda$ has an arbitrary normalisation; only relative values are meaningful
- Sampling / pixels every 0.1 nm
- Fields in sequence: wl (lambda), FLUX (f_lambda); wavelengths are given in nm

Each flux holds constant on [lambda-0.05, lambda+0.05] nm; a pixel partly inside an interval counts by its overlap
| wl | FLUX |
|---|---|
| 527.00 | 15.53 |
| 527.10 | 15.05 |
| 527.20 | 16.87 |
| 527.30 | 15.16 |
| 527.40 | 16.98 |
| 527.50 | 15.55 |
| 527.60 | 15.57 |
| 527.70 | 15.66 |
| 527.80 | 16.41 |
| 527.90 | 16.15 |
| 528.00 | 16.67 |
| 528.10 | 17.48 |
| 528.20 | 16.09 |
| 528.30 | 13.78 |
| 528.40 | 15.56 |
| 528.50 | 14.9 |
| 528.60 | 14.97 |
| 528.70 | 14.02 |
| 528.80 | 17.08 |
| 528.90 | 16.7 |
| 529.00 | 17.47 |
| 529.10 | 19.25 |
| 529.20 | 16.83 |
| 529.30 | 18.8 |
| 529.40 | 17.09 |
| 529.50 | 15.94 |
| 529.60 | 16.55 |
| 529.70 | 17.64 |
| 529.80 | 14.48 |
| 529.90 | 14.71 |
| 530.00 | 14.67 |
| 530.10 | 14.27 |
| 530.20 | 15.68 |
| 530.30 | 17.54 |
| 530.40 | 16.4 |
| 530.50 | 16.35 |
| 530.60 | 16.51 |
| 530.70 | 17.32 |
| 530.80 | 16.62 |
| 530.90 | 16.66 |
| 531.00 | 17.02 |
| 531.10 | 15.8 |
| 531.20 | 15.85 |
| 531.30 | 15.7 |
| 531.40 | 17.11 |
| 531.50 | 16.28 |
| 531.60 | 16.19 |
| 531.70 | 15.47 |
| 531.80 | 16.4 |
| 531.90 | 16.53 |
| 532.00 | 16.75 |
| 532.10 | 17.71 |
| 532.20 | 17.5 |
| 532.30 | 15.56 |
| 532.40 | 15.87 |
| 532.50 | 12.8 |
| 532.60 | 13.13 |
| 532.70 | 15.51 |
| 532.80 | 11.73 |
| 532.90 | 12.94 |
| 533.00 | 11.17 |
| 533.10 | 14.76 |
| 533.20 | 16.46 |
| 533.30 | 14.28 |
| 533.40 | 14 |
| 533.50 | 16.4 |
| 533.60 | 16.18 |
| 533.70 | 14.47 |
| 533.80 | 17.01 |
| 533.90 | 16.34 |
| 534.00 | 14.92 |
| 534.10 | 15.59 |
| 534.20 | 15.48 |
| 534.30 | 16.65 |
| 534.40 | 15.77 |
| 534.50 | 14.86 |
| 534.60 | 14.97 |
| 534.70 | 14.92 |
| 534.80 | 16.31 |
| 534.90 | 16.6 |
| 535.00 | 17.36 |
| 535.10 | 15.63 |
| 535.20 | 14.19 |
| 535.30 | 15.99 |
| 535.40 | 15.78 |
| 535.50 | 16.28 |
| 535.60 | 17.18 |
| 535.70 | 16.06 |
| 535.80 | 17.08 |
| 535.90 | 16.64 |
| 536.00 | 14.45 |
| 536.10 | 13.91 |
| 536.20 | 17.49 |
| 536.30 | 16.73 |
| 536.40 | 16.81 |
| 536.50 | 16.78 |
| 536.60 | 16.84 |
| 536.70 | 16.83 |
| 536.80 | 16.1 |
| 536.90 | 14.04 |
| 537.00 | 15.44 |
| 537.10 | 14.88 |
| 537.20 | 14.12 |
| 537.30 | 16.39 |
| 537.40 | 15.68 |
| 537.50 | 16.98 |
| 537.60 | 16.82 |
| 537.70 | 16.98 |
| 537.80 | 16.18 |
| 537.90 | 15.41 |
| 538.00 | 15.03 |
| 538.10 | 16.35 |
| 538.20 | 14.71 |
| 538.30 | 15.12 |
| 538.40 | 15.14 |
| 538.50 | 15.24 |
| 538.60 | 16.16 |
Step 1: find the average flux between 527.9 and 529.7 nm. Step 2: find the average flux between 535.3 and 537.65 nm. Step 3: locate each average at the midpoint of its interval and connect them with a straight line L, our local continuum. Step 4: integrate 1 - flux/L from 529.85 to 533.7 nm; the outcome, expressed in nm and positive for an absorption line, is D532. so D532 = 0.17 nm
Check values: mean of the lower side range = 16.4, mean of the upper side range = 16.1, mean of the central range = 15.6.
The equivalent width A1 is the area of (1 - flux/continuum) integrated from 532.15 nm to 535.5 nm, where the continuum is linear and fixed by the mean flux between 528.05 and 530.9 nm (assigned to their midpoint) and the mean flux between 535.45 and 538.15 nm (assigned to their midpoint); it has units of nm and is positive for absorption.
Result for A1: 0.19 nm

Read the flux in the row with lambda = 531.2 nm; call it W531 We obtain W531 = 15.85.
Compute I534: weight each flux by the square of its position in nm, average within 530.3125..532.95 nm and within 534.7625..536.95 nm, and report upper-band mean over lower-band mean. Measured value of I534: 1.0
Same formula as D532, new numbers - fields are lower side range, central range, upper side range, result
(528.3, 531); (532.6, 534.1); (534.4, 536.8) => 0.134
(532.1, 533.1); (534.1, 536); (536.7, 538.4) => -0.126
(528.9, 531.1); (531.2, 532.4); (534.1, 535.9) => -0.006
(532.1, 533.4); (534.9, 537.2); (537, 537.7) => -0.080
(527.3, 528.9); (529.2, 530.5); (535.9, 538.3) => -0.030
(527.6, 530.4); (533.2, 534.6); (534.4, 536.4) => 0.039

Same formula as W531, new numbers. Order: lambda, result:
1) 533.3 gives 14.28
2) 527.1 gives 15.05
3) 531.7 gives 15.47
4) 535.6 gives 17.18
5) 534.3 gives 16.65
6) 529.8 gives 14.48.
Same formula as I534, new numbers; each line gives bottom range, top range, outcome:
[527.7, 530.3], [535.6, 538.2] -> 1.02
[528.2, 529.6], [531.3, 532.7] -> 0.99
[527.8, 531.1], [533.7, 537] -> 1.00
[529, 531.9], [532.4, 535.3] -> 0.93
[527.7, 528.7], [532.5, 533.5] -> 0.90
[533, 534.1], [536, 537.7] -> 1.06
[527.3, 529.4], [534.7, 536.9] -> 1.02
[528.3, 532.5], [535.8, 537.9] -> 1.01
